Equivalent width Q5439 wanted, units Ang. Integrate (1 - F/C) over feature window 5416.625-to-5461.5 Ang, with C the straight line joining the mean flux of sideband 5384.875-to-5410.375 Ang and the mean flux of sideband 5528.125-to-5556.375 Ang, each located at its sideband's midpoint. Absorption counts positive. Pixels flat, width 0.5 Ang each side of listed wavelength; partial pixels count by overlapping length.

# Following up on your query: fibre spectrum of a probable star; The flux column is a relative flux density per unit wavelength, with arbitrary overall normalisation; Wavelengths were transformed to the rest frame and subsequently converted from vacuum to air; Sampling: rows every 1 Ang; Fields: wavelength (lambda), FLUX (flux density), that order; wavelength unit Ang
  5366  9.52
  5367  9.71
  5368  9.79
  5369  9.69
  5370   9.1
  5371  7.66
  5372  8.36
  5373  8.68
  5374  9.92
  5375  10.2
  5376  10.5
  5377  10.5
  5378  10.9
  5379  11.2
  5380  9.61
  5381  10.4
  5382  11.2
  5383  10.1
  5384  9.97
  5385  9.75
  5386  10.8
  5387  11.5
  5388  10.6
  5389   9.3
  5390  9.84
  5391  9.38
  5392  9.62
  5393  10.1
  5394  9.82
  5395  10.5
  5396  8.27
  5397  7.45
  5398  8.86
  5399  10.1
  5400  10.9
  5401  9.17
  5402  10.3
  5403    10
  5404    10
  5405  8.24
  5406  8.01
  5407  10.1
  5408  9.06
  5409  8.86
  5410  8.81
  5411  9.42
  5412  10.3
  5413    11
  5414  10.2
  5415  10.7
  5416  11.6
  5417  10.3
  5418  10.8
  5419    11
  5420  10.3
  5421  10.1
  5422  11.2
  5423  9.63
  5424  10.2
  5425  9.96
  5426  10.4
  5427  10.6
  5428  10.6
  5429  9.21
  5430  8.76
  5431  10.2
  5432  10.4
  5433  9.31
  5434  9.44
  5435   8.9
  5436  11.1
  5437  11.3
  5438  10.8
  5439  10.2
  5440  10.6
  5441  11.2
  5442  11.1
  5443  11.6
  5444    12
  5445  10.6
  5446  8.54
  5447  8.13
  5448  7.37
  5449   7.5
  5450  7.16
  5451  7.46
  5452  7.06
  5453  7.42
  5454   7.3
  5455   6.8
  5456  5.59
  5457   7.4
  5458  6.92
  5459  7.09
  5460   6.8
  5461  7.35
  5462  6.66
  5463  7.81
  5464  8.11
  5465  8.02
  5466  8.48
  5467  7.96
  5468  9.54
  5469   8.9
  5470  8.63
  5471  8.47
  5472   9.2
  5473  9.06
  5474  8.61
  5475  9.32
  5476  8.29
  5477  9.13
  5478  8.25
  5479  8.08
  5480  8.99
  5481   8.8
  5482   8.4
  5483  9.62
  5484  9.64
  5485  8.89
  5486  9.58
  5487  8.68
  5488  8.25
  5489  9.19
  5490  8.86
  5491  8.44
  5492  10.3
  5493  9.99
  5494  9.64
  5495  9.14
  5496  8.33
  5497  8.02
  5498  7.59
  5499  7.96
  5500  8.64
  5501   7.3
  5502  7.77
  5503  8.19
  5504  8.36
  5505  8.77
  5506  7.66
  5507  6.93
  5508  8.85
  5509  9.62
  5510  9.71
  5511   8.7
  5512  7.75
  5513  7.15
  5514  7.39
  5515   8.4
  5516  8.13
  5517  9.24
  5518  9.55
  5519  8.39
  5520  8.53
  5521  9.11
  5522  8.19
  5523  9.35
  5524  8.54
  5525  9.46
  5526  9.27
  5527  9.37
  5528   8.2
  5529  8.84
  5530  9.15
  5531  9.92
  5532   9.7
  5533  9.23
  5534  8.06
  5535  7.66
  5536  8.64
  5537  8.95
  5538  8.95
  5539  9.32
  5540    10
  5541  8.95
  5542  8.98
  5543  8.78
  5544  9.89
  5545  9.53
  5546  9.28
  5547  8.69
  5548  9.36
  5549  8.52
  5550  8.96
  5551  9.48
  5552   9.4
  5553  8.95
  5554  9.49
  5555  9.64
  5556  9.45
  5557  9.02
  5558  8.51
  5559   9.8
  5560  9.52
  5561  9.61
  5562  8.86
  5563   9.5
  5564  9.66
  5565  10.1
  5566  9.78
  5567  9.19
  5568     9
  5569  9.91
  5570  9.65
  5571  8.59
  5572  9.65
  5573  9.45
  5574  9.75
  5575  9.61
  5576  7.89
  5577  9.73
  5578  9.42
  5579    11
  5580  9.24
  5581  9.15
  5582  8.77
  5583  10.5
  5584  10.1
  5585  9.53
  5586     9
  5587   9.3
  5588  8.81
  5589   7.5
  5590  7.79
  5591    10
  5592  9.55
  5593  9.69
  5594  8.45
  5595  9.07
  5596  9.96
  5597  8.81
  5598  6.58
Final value 0.9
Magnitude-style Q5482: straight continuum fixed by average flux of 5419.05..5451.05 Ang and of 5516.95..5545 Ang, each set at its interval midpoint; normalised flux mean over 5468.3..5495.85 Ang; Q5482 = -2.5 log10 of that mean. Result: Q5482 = 0.059 mag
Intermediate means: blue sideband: 9.92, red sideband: 9.01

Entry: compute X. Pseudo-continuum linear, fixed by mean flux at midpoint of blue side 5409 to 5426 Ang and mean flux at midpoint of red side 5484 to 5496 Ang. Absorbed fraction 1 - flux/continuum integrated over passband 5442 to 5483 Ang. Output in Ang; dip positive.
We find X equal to 5.6 Ang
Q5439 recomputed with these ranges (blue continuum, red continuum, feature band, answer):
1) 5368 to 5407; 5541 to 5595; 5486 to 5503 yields 1.5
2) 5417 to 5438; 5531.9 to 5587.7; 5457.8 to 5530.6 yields 8.8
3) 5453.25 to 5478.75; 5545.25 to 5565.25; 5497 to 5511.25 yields 0.4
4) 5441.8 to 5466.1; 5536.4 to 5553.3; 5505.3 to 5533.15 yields 0.4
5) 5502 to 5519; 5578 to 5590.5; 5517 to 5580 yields -2.8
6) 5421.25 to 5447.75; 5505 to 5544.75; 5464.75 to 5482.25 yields 1.6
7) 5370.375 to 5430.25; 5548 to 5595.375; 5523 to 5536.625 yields 0.7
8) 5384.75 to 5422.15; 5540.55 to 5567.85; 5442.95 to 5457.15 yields 2.4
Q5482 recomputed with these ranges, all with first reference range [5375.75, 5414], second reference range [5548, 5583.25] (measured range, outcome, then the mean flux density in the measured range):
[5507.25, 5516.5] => 0.141 mag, 8.37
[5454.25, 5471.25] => 0.252 mag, 7.66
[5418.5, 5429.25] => -0.059 mag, 10.3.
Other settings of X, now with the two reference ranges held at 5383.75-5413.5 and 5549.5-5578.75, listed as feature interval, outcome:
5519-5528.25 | 0.55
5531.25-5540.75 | 0.46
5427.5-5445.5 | -1.51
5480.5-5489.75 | 0.50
